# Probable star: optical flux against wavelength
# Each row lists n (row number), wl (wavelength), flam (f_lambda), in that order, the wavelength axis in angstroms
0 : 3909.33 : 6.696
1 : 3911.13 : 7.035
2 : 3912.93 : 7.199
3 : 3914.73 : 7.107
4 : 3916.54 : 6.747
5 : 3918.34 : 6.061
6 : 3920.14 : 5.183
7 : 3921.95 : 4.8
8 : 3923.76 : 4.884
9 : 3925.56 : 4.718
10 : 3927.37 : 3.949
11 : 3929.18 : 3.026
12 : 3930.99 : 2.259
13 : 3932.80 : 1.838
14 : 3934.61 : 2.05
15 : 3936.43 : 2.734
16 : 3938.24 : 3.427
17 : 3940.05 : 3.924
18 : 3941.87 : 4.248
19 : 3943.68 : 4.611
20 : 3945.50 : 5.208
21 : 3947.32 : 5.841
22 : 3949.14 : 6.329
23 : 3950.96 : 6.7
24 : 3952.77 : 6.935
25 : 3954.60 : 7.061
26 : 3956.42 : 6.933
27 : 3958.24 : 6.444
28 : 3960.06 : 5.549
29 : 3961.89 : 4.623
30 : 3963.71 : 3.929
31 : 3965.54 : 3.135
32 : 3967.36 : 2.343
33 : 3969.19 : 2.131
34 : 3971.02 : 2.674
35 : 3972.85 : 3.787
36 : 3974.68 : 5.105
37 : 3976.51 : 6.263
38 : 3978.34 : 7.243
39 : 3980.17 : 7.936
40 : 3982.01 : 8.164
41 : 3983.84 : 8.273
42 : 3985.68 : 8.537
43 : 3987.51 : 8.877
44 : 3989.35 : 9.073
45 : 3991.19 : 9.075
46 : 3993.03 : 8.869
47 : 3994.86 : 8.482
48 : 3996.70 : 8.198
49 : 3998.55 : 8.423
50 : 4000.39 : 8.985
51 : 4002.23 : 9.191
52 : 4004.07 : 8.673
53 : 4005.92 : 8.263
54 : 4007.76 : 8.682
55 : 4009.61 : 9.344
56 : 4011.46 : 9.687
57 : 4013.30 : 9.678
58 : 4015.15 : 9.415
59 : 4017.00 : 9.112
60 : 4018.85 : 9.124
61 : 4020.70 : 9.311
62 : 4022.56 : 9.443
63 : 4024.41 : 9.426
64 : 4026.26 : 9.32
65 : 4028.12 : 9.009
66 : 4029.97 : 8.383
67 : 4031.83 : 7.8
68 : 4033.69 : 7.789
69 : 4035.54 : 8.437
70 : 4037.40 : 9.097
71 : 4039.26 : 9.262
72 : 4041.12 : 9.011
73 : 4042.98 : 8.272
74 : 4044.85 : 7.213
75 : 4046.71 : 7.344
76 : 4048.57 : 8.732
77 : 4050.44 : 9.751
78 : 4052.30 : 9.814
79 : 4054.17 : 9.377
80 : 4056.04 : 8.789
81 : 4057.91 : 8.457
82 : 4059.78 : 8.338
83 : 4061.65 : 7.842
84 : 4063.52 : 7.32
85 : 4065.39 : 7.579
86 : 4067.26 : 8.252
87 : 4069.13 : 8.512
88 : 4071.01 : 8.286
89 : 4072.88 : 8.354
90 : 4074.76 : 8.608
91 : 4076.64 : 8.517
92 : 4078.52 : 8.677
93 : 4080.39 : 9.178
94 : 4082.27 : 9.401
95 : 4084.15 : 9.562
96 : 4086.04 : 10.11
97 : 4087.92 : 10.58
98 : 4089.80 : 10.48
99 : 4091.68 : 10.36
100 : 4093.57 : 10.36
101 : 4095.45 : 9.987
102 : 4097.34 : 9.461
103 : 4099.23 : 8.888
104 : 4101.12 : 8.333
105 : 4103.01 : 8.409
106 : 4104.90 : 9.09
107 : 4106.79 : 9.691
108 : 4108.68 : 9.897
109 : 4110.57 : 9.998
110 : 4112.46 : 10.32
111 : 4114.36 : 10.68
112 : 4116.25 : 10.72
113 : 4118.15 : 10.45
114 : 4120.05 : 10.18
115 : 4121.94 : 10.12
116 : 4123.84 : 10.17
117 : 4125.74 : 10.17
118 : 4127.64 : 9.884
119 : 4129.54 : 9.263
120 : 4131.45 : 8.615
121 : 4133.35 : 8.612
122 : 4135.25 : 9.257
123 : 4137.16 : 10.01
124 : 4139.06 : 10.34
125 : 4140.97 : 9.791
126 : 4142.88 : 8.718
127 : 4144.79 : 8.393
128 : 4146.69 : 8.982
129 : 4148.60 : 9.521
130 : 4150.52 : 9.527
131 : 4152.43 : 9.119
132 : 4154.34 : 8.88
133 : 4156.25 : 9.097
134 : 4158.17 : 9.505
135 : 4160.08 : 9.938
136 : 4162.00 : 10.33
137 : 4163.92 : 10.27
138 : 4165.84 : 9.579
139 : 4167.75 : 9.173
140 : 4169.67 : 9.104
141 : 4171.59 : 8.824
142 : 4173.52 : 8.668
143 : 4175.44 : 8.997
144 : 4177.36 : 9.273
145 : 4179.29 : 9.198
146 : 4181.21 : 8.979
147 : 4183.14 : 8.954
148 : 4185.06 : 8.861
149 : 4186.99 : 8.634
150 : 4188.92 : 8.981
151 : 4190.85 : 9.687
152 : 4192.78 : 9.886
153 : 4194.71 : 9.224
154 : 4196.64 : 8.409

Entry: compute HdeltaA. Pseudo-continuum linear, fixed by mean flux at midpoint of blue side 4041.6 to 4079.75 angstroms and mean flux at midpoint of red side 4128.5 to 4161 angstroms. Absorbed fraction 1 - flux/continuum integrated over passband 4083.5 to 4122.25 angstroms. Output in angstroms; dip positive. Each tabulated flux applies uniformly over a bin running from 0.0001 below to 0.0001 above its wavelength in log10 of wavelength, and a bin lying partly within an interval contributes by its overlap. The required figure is -4.6 angstroms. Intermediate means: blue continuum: 8.42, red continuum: 9.27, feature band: 9.89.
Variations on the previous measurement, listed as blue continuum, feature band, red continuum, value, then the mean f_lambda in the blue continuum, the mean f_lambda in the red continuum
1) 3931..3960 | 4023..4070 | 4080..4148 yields -4.87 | 4.89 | 9.68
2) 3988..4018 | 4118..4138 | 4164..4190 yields -1.42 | 8.95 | 9.06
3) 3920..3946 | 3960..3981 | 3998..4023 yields 6.20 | 3.73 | 9.1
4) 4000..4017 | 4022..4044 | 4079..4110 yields 1.18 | 9.11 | 9.6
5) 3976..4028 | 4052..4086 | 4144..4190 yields 1.25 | 8.78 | 9.2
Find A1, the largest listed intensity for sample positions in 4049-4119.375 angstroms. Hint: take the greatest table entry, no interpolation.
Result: 10.72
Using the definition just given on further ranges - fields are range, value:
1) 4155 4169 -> 10.33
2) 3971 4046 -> 9.687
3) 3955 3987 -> 8.537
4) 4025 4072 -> 9.814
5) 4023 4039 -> 9.426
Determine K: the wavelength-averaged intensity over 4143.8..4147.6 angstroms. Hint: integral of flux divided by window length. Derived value 8.7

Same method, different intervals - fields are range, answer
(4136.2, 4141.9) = 10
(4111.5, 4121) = 10.5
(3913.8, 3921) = 6.29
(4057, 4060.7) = 8.4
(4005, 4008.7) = 8.48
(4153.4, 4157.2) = 9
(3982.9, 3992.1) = 8.76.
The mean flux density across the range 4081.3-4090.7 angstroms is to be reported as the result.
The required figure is 10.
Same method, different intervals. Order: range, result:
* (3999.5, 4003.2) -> 9.1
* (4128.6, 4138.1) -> 9.14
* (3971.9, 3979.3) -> 5.6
